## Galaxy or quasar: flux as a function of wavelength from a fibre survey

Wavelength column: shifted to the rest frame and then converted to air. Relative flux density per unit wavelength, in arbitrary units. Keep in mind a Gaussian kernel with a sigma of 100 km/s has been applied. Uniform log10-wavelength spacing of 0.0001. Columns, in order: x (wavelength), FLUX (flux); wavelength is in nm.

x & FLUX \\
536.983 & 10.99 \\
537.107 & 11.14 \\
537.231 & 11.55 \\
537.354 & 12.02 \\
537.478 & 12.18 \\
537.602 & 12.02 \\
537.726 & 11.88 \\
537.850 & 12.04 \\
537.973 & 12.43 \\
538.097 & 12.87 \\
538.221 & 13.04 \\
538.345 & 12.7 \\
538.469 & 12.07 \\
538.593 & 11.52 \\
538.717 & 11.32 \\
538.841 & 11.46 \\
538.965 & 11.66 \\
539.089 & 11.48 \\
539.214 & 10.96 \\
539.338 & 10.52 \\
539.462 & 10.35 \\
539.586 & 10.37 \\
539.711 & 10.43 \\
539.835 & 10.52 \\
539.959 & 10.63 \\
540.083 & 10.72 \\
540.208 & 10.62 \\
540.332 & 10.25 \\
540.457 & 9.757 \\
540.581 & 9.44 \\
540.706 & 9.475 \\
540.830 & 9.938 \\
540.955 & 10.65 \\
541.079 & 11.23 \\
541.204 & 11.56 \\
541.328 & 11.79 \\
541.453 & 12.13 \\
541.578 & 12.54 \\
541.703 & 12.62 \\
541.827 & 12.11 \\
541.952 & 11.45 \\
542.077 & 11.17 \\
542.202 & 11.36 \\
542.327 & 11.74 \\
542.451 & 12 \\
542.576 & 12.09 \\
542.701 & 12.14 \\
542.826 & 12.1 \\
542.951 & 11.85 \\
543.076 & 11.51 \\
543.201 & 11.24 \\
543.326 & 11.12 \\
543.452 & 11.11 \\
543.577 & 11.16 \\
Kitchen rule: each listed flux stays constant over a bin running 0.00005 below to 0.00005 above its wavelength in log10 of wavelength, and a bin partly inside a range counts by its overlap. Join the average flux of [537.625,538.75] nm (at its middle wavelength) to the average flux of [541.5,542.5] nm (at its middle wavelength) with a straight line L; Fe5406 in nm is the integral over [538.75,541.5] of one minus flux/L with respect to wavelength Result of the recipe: 0.30 nm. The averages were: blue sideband 12.2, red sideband 11.9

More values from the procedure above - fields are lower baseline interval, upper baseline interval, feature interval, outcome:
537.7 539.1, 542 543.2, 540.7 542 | 0.038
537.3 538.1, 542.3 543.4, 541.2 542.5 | -0.005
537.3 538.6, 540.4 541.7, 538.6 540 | 0.094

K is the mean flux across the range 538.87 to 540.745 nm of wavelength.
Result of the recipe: 10.5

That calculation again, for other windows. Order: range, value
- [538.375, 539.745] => 11.1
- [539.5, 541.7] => 10.8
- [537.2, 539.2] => 12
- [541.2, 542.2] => 11.9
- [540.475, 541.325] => 10.5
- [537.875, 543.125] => 11.4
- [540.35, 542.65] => 11.3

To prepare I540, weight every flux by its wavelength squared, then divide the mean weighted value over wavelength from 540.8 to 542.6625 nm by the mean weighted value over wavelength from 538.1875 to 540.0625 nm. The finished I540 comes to 1.0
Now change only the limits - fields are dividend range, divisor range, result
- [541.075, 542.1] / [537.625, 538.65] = 0.98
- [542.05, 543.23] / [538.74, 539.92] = 1.09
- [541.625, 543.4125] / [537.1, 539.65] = 1.02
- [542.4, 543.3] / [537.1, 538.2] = 1.00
